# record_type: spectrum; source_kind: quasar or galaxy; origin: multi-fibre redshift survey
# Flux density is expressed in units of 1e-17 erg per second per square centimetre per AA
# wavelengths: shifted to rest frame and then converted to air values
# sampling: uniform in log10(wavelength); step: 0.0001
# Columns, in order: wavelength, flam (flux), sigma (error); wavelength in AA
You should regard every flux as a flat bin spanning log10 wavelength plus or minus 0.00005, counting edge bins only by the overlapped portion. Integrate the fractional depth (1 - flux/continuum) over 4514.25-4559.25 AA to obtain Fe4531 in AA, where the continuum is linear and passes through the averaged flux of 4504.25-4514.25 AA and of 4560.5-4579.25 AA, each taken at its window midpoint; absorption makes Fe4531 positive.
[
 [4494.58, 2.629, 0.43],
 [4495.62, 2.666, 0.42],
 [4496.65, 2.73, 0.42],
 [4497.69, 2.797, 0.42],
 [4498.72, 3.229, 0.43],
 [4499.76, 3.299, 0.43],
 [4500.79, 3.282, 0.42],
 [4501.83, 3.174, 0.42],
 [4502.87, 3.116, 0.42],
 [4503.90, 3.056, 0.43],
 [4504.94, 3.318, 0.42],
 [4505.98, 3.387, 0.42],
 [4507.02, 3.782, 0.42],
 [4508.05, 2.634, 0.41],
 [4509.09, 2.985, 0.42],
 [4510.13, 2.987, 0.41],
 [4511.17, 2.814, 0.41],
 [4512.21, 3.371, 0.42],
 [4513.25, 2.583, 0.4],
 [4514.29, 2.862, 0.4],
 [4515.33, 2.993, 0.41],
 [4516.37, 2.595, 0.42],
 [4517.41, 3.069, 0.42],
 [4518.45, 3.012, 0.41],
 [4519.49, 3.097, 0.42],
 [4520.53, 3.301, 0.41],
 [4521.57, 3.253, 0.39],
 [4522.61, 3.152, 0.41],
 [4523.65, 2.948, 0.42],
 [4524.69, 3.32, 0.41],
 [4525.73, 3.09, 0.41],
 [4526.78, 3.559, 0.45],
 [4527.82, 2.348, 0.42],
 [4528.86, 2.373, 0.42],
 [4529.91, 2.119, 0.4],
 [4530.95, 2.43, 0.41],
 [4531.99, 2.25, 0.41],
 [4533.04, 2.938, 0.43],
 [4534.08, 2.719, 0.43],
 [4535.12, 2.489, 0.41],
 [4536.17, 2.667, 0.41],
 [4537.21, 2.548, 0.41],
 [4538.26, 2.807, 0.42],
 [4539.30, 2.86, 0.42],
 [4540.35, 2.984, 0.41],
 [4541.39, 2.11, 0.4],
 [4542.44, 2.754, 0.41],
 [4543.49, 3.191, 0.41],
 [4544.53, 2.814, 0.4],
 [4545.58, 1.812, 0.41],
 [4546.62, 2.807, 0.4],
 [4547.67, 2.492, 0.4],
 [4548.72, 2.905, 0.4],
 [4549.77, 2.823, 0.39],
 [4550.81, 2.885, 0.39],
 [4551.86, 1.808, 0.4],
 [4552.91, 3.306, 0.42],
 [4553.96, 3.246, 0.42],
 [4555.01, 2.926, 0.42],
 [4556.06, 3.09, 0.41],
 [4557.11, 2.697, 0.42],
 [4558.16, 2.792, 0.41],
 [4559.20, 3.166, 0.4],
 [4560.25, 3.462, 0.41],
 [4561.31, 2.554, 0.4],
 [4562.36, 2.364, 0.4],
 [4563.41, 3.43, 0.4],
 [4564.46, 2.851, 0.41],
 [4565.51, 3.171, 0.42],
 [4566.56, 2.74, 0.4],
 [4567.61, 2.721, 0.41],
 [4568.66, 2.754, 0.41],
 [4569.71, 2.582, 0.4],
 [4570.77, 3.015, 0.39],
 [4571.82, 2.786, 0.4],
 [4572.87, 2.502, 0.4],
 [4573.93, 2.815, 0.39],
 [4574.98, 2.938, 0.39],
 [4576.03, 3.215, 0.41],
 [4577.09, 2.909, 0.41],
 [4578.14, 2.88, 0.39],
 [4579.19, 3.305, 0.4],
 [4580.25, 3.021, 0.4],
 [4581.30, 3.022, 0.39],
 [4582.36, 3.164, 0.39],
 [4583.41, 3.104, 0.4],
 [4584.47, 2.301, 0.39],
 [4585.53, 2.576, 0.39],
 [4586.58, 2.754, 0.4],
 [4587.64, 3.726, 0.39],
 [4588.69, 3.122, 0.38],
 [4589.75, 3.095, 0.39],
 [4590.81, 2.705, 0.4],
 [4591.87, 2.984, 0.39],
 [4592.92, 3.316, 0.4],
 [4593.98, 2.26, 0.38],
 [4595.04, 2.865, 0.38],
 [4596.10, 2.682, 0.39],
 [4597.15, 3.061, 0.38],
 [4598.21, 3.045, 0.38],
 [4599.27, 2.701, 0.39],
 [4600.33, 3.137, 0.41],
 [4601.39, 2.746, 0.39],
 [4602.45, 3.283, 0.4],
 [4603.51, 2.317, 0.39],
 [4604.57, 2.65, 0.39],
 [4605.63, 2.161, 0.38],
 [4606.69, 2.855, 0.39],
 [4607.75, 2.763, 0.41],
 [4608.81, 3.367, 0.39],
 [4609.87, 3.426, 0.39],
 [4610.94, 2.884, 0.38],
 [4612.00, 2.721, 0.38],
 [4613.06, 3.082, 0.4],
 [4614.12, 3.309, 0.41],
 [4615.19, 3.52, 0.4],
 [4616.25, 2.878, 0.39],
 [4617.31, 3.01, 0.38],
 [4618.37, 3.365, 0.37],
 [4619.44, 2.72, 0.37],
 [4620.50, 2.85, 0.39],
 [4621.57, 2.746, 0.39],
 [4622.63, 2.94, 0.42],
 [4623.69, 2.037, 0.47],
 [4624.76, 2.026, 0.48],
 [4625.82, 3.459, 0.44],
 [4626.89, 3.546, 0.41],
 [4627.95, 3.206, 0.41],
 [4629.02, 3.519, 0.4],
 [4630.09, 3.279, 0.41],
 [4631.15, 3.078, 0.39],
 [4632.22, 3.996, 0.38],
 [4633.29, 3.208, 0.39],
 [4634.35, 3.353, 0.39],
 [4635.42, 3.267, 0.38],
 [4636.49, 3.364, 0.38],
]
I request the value 2.7 AA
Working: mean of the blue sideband 3.08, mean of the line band 2.8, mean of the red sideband 2.86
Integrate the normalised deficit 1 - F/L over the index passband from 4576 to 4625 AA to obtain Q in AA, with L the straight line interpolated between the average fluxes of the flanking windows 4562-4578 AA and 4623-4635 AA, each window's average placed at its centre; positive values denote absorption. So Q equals 1.6 AA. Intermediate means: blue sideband 2.86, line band 2.91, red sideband 3.15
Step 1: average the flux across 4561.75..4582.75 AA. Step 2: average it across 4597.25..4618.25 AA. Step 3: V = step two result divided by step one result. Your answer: 1.02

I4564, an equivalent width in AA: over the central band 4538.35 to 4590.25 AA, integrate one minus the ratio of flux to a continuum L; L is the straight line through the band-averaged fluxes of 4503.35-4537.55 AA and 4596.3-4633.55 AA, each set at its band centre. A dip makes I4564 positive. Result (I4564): 1.5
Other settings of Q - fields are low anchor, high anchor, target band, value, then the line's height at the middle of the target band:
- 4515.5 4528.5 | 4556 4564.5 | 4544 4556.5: 0.93 AA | 2.96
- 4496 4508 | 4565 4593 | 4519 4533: 1.04 AA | 3.1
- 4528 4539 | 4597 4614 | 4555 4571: -1.25 AA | 2.68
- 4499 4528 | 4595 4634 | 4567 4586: 1.01 AA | 3.03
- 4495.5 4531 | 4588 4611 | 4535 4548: 1.39 AA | 2.97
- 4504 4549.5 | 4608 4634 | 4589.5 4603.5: 0.64 AA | 3.03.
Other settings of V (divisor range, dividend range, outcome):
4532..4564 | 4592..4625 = 1.04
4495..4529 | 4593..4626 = 0.94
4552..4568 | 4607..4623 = 1.03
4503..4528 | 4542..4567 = 0.92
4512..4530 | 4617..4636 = 1.04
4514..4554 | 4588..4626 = 1.04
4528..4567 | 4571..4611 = 1.06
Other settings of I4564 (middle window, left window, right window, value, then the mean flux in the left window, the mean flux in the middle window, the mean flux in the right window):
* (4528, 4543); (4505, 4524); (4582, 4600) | 2.2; 3.05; 2.57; 2.91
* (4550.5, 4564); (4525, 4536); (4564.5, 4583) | -0.4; 2.64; 2.9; 2.91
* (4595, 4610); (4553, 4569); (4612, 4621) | 0.9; 2.94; 2.86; 3.07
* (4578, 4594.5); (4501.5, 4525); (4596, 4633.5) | 0.3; 3.08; 2.96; 2.99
